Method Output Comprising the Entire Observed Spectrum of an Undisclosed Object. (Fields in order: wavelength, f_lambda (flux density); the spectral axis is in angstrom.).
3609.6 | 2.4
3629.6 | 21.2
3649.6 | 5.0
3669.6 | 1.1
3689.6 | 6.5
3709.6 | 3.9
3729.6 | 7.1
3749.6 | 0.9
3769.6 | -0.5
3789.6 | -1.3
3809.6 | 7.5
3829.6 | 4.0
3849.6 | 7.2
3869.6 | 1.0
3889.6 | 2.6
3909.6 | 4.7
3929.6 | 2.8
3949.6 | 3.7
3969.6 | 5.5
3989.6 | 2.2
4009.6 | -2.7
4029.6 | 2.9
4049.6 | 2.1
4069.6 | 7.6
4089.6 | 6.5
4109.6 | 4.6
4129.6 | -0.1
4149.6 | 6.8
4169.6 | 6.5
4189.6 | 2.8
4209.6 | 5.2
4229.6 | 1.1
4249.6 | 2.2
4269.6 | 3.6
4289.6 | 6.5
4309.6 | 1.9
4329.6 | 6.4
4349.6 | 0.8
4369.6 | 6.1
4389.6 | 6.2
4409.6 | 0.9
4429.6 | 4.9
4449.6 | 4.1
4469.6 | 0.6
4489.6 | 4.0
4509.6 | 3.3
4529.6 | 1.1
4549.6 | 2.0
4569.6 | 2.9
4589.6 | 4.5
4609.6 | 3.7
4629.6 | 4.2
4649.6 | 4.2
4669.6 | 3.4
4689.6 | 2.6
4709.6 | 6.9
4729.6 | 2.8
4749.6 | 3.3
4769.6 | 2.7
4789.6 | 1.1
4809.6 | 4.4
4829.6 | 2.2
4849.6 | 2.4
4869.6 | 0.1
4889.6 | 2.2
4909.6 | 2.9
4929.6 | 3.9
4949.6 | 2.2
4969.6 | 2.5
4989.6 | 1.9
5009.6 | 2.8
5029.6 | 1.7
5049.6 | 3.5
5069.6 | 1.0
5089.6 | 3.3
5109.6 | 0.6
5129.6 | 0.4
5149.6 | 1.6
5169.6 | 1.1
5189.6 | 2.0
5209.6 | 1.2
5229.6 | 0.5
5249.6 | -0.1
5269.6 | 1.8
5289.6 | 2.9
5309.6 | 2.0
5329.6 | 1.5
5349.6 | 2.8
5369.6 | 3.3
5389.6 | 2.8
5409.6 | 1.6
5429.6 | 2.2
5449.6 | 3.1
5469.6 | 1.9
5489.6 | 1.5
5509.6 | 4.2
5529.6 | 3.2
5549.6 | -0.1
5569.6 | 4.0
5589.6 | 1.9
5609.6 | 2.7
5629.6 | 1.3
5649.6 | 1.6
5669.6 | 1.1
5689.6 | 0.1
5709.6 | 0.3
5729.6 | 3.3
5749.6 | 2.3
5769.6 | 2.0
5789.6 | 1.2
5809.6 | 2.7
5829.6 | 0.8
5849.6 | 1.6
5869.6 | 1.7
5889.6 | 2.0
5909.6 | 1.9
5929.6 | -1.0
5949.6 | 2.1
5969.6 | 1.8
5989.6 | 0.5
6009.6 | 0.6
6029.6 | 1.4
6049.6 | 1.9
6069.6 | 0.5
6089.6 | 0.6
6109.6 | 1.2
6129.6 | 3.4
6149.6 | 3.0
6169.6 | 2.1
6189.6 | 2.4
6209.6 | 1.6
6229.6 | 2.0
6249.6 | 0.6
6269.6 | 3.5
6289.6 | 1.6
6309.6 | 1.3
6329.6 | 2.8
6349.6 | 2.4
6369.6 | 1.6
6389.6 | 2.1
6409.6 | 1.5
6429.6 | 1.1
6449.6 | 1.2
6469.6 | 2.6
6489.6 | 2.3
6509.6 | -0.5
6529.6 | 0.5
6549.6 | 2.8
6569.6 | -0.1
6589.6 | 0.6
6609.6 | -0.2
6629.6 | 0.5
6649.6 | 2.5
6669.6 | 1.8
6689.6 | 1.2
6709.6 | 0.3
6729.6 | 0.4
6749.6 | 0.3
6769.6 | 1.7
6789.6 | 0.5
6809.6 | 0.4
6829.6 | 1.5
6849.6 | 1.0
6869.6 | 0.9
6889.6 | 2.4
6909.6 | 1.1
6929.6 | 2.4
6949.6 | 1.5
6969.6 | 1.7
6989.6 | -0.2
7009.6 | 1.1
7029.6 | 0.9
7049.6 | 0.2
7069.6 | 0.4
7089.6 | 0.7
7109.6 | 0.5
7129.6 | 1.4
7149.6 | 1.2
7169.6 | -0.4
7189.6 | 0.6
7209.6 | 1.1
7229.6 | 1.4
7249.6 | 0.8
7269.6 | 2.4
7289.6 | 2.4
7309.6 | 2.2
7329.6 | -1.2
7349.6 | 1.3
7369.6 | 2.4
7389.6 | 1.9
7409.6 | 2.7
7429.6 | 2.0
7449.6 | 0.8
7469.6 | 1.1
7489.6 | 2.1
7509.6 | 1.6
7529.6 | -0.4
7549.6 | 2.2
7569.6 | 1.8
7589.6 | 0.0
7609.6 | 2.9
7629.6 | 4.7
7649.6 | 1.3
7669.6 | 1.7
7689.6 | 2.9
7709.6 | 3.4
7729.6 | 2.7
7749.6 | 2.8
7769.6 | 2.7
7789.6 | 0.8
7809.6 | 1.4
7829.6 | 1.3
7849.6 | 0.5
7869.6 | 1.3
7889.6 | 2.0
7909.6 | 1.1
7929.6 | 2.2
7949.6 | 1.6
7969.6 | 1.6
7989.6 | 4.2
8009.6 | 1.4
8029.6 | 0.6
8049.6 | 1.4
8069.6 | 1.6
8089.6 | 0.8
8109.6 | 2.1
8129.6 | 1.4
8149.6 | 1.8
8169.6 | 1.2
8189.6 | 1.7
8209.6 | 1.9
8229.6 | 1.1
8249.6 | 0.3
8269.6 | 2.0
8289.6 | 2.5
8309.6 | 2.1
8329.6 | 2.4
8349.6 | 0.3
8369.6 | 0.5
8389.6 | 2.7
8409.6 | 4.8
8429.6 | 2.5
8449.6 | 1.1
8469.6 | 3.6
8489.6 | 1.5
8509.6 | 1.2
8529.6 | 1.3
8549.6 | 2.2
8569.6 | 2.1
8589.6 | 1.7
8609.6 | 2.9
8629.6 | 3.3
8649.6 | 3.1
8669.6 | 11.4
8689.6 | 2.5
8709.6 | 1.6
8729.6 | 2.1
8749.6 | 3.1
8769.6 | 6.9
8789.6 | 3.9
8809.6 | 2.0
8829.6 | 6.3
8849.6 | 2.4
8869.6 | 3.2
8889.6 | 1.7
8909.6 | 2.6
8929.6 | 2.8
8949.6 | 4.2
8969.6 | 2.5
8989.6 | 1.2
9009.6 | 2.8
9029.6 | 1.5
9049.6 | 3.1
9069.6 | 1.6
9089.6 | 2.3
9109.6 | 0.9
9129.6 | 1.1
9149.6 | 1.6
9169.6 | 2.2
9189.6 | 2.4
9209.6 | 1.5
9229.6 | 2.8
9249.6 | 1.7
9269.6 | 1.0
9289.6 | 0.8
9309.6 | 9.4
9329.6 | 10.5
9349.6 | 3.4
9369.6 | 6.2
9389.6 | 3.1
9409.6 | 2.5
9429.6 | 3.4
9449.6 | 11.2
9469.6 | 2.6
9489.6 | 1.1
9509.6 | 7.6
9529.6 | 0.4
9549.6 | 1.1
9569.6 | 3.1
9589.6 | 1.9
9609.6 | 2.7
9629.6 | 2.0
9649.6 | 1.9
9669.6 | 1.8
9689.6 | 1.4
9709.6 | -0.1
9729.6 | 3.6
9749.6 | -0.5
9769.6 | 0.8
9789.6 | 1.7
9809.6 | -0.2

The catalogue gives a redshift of 1.33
